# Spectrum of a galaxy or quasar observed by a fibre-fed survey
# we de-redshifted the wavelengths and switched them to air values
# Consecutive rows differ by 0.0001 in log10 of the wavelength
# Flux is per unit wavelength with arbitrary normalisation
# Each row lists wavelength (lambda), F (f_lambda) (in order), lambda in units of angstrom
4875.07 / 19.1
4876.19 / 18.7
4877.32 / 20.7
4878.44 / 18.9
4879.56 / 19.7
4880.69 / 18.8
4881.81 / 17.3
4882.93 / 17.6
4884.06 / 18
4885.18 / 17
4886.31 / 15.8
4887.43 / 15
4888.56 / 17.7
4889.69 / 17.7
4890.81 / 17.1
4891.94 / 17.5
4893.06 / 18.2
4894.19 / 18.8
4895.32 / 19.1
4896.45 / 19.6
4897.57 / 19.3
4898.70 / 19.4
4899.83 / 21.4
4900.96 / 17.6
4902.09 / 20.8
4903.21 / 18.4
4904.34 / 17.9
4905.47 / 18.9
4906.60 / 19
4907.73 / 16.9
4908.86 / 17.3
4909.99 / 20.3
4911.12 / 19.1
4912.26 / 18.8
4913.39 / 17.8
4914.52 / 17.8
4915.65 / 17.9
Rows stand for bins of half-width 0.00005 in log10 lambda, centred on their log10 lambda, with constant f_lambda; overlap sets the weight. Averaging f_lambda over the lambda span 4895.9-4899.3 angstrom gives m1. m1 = 19.5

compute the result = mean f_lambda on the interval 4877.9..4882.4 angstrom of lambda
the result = 18.7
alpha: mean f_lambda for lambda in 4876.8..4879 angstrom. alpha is 19.8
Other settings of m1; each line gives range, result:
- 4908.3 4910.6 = 18.8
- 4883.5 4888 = 16.5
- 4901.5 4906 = 19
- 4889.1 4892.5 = 17.4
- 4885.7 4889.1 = 16.1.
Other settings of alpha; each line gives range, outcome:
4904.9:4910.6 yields 18.5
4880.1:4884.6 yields 17.9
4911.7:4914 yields 18.3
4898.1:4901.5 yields 19.4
